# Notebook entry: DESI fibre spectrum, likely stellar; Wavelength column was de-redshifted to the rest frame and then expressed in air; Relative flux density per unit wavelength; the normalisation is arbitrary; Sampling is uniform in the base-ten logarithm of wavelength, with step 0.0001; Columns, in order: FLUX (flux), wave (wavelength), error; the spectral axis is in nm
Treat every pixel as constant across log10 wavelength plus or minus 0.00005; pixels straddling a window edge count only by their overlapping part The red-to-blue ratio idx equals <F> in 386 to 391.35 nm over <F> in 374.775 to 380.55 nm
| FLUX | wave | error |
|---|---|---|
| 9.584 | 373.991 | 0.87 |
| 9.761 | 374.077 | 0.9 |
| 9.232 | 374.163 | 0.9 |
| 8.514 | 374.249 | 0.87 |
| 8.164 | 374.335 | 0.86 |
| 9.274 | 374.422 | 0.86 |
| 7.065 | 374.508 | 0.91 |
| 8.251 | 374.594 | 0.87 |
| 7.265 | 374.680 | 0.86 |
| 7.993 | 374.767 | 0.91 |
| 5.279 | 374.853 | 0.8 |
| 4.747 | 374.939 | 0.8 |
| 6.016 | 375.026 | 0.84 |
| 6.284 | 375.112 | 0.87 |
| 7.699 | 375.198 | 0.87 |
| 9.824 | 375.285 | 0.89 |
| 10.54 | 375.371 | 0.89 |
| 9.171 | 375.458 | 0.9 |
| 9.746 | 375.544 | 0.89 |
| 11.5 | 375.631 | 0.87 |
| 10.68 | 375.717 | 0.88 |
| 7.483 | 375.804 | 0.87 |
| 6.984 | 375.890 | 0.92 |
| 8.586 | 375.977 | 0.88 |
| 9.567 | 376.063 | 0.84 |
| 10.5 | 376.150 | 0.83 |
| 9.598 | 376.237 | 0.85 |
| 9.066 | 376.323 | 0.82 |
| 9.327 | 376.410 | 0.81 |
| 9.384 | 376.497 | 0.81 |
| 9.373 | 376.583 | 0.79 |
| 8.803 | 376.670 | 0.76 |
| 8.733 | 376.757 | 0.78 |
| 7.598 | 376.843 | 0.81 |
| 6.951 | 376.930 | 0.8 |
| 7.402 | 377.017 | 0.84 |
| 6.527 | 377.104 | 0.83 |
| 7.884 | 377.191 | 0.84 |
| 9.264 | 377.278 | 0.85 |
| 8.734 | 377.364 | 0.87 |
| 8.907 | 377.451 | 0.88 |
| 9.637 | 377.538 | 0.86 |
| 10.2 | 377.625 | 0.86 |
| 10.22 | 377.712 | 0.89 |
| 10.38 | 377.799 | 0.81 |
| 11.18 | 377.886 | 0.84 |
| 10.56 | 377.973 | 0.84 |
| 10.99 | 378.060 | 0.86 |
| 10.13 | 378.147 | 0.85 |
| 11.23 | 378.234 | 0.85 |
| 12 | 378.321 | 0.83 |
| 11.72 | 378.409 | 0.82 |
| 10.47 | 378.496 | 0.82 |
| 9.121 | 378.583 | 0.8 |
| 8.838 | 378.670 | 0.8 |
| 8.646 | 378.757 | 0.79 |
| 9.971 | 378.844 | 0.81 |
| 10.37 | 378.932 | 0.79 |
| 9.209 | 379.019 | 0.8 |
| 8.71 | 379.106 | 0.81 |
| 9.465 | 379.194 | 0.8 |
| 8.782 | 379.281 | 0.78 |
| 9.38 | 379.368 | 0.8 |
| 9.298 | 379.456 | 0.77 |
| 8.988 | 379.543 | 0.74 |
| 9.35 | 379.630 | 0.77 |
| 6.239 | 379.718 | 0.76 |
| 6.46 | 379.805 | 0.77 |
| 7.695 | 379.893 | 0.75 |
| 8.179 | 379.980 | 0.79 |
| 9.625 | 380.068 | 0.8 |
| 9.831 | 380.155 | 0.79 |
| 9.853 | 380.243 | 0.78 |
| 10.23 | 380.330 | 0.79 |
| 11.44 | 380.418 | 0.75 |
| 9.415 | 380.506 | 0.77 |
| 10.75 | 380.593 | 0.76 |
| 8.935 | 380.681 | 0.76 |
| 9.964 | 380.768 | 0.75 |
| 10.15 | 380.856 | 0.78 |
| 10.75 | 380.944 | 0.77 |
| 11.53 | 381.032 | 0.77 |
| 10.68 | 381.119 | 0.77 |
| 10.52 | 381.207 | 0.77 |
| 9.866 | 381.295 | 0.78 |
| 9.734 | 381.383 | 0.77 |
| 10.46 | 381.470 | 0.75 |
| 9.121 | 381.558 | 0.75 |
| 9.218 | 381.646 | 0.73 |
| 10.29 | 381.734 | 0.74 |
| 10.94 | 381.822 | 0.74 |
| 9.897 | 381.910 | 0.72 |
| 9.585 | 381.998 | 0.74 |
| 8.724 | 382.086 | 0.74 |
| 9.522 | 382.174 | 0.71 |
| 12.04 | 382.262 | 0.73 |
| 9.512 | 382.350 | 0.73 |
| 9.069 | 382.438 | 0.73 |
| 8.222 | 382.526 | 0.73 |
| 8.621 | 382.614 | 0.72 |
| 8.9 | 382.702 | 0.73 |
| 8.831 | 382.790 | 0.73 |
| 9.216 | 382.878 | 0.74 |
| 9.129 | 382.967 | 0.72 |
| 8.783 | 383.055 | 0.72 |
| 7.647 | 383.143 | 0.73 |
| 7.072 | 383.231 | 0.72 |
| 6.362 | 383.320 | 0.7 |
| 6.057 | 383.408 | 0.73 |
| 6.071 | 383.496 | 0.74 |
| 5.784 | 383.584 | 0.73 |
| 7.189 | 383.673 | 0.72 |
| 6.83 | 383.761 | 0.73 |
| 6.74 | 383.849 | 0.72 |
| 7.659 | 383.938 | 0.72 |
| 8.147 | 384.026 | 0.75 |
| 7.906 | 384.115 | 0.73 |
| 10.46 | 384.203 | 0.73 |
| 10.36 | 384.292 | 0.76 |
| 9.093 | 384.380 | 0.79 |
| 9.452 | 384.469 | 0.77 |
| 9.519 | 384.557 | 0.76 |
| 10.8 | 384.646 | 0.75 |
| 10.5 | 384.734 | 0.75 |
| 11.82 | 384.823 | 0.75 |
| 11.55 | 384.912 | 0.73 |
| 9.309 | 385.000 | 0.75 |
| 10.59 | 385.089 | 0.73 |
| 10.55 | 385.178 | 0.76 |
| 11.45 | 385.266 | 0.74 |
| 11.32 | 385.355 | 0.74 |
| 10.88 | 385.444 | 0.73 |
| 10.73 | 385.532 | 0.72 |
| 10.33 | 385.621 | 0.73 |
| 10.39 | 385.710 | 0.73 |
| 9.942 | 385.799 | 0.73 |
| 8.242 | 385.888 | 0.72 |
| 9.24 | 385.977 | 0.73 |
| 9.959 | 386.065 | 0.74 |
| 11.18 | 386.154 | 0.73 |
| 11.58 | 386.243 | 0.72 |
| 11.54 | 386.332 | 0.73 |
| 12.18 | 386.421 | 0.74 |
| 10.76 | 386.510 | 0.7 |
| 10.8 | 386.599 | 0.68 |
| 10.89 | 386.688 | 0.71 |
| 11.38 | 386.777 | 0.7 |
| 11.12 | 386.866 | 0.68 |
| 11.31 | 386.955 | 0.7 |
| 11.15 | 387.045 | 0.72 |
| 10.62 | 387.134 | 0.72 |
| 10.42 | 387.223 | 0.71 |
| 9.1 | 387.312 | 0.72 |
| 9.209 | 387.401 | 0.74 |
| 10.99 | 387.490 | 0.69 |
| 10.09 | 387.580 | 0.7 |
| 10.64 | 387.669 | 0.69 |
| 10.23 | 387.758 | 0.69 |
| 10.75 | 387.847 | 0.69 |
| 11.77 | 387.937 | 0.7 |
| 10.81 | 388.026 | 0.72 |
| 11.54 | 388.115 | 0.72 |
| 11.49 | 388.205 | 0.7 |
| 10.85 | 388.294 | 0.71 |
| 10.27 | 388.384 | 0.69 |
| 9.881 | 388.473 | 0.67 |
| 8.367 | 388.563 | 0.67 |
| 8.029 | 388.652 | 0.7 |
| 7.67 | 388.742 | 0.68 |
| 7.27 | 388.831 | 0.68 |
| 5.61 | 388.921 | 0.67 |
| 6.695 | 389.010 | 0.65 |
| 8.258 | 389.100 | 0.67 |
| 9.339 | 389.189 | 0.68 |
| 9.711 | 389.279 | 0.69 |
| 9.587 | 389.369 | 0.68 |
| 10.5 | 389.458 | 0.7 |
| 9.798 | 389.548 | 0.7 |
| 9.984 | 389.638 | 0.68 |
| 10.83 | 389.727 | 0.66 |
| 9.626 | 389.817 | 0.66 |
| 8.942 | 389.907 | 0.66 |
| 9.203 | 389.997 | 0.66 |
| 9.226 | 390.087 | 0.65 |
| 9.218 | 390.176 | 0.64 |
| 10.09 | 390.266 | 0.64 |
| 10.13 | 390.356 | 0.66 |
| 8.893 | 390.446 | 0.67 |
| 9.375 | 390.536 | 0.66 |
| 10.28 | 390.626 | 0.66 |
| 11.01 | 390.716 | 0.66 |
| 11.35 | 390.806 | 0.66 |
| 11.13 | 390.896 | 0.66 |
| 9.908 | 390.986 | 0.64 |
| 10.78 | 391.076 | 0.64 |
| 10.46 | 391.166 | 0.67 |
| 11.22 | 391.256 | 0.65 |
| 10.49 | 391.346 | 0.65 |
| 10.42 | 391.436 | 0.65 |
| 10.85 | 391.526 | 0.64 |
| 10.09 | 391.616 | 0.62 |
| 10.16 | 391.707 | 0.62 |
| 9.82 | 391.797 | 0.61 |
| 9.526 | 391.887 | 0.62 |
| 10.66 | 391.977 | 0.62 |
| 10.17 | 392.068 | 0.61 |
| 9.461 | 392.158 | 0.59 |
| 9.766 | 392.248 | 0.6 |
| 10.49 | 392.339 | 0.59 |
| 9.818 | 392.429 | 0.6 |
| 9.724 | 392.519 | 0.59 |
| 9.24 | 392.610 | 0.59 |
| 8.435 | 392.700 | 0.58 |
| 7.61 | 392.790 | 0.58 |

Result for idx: 1.1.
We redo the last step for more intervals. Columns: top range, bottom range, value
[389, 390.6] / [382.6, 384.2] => 1.24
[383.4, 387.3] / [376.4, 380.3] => 1.07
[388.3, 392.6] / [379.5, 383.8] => 1.07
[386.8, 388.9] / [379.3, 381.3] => 1.06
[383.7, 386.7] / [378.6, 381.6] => 1.06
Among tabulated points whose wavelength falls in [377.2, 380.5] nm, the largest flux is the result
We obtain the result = 12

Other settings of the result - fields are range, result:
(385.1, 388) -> 12.18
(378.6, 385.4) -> 12.04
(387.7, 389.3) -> 11.77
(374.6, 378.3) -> 11.5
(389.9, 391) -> 11.35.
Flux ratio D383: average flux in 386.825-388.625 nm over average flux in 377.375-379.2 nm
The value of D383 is 1.0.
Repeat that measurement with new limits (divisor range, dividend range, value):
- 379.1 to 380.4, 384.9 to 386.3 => 1.18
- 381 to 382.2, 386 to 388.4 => 1.08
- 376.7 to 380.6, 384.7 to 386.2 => 1.12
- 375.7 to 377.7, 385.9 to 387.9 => 1.22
